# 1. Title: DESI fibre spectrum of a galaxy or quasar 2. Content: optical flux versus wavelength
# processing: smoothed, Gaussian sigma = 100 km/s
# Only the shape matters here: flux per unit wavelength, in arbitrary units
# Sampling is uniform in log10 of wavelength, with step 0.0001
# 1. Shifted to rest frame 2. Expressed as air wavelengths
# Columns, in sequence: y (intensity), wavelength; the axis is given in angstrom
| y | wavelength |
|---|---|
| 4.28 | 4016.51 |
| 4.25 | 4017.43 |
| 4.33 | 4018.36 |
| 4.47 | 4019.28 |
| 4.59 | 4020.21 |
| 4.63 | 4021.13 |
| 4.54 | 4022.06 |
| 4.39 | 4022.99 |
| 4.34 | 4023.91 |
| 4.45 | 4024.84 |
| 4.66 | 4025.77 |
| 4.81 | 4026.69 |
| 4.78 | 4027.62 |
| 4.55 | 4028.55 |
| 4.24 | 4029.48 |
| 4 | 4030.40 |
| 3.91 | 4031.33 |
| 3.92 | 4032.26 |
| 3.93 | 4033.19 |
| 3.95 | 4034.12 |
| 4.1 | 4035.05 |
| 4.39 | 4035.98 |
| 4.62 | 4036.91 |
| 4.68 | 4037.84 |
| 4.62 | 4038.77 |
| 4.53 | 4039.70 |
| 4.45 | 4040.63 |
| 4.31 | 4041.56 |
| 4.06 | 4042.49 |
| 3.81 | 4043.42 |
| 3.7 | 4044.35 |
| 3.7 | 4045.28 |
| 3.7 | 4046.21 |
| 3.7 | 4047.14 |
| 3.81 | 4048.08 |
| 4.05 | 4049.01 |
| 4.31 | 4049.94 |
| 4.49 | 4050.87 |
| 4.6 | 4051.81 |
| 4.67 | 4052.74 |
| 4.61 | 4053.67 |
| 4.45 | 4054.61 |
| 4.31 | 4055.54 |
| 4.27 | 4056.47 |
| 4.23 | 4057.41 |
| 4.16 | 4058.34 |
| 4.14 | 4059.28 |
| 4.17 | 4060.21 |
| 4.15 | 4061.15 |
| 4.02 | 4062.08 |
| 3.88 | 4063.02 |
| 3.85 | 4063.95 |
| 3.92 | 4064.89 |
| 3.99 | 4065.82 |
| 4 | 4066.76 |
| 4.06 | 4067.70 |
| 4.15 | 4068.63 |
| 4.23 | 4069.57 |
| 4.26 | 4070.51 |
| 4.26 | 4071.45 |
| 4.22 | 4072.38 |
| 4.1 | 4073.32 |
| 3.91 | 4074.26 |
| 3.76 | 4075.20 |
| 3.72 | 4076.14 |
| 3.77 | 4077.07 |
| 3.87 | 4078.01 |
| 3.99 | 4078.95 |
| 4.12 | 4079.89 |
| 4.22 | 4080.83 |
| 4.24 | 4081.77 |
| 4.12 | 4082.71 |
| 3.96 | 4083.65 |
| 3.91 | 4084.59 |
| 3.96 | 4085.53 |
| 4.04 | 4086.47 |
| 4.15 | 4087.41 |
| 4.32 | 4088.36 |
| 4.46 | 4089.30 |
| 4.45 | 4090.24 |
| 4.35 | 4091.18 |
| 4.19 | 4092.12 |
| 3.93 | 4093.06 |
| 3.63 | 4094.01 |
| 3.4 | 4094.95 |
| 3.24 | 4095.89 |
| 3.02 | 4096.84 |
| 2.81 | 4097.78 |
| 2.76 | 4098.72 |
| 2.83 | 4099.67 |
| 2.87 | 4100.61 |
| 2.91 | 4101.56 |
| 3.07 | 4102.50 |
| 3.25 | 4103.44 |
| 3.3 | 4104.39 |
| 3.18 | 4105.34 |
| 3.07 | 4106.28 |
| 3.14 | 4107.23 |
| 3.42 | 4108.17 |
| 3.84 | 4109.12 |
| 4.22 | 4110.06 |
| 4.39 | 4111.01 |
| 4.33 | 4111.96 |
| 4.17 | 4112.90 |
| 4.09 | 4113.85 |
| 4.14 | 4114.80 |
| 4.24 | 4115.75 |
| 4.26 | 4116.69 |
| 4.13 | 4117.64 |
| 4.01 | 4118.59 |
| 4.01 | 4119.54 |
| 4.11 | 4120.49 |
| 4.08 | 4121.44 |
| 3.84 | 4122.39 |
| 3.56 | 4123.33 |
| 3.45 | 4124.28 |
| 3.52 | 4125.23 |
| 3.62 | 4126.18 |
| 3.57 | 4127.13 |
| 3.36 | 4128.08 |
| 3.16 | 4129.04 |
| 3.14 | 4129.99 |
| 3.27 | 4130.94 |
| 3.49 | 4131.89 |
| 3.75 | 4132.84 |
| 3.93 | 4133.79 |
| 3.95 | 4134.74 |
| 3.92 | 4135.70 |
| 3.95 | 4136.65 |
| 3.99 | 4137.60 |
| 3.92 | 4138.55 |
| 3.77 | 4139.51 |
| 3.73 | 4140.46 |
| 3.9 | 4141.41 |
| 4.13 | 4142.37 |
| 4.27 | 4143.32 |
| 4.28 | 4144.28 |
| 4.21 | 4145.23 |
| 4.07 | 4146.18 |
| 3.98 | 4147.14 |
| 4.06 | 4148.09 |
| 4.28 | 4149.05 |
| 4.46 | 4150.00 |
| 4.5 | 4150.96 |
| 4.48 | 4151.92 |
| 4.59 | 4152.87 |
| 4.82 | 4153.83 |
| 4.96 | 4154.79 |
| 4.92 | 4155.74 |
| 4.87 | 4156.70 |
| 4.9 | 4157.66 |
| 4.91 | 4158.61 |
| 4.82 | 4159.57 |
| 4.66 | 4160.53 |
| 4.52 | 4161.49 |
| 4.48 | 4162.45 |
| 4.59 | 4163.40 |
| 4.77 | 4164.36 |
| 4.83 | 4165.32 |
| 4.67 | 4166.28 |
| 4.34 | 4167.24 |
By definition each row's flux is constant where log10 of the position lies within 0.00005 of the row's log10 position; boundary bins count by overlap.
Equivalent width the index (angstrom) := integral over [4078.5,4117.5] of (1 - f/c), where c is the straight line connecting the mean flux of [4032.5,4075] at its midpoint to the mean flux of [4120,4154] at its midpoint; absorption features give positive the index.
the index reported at 2.6 angstrom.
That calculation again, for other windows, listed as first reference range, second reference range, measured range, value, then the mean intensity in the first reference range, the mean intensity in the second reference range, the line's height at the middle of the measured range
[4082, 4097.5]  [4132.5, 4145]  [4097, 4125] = 2.3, 3.94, 3.97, 3.95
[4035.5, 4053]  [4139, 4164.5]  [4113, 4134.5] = 3.0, 4.22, 4.44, 4.38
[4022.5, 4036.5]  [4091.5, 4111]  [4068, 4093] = -3.4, 4.29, 3.34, 3.61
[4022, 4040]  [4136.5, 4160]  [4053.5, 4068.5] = 0.8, 4.36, 4.36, 4.36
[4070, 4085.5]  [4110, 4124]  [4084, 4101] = 1.5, 4.03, 4.09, 4.05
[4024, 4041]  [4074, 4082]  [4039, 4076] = 0.1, 4.36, 3.95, 4.14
